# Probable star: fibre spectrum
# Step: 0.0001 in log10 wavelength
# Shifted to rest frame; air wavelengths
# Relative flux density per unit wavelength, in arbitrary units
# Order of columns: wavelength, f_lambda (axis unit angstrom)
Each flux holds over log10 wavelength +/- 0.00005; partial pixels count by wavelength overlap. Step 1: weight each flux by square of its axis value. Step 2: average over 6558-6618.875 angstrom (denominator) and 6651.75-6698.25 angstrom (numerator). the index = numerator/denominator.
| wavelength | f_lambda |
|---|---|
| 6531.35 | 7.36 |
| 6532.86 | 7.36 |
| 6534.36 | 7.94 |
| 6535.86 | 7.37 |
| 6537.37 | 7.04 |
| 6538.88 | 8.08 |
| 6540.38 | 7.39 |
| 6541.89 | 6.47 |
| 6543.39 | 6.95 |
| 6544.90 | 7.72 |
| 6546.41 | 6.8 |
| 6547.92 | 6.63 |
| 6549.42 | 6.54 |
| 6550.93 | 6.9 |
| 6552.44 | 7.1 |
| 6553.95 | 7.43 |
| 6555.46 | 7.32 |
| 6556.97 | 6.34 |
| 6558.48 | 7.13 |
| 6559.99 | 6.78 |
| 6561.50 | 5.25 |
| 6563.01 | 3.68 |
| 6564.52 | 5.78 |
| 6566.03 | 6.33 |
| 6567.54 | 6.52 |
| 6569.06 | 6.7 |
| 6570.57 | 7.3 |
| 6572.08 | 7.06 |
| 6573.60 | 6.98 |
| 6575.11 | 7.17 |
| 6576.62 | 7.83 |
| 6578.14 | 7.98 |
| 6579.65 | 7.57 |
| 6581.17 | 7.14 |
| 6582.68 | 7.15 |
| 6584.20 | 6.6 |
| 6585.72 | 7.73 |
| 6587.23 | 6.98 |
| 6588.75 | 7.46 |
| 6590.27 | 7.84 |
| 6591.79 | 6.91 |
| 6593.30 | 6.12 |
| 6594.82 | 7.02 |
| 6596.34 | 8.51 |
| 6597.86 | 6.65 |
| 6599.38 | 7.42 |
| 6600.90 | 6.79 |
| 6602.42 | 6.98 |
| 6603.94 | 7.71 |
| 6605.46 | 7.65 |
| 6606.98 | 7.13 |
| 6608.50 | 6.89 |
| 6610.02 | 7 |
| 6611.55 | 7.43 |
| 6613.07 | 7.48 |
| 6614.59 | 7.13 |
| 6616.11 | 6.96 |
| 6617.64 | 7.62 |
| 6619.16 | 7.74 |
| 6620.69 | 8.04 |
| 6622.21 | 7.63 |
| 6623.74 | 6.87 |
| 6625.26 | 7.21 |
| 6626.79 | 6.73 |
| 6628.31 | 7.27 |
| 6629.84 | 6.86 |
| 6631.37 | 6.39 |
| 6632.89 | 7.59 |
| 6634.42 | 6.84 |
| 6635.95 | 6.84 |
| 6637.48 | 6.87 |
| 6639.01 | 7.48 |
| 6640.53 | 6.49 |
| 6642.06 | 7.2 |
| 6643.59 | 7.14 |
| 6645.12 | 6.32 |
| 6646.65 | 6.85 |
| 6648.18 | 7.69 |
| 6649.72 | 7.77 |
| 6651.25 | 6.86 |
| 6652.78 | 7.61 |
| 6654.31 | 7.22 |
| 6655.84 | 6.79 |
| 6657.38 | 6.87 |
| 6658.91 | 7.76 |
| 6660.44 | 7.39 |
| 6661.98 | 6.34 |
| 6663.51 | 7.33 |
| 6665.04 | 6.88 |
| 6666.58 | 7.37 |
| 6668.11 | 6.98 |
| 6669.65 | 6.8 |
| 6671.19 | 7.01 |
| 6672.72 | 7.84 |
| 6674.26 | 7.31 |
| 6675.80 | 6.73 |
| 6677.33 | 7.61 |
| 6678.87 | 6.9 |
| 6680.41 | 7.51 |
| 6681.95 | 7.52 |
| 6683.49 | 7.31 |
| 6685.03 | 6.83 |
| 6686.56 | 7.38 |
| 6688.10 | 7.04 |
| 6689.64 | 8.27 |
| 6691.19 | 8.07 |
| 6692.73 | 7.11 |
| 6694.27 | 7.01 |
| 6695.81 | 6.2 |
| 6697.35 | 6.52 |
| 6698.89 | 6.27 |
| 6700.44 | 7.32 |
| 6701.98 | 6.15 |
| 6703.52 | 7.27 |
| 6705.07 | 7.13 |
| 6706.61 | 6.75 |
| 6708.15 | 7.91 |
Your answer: 1.05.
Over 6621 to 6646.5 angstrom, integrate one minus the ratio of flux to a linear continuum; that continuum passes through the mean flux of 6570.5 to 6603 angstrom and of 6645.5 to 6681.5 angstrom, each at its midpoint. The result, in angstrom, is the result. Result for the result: 0.7 angstrom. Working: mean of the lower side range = 7.24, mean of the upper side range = 7.18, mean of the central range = 7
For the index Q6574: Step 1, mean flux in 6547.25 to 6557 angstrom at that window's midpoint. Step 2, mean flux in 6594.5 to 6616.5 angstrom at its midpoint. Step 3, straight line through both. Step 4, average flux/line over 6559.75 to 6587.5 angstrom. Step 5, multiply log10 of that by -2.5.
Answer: 0.049 mag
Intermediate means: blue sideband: 6.94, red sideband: 7.26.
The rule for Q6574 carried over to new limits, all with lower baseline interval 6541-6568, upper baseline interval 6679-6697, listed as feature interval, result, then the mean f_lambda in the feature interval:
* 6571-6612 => -0.08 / 7.25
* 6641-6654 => -0.02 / 7.16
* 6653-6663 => 0.00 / 7.1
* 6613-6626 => -0.08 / 7.41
